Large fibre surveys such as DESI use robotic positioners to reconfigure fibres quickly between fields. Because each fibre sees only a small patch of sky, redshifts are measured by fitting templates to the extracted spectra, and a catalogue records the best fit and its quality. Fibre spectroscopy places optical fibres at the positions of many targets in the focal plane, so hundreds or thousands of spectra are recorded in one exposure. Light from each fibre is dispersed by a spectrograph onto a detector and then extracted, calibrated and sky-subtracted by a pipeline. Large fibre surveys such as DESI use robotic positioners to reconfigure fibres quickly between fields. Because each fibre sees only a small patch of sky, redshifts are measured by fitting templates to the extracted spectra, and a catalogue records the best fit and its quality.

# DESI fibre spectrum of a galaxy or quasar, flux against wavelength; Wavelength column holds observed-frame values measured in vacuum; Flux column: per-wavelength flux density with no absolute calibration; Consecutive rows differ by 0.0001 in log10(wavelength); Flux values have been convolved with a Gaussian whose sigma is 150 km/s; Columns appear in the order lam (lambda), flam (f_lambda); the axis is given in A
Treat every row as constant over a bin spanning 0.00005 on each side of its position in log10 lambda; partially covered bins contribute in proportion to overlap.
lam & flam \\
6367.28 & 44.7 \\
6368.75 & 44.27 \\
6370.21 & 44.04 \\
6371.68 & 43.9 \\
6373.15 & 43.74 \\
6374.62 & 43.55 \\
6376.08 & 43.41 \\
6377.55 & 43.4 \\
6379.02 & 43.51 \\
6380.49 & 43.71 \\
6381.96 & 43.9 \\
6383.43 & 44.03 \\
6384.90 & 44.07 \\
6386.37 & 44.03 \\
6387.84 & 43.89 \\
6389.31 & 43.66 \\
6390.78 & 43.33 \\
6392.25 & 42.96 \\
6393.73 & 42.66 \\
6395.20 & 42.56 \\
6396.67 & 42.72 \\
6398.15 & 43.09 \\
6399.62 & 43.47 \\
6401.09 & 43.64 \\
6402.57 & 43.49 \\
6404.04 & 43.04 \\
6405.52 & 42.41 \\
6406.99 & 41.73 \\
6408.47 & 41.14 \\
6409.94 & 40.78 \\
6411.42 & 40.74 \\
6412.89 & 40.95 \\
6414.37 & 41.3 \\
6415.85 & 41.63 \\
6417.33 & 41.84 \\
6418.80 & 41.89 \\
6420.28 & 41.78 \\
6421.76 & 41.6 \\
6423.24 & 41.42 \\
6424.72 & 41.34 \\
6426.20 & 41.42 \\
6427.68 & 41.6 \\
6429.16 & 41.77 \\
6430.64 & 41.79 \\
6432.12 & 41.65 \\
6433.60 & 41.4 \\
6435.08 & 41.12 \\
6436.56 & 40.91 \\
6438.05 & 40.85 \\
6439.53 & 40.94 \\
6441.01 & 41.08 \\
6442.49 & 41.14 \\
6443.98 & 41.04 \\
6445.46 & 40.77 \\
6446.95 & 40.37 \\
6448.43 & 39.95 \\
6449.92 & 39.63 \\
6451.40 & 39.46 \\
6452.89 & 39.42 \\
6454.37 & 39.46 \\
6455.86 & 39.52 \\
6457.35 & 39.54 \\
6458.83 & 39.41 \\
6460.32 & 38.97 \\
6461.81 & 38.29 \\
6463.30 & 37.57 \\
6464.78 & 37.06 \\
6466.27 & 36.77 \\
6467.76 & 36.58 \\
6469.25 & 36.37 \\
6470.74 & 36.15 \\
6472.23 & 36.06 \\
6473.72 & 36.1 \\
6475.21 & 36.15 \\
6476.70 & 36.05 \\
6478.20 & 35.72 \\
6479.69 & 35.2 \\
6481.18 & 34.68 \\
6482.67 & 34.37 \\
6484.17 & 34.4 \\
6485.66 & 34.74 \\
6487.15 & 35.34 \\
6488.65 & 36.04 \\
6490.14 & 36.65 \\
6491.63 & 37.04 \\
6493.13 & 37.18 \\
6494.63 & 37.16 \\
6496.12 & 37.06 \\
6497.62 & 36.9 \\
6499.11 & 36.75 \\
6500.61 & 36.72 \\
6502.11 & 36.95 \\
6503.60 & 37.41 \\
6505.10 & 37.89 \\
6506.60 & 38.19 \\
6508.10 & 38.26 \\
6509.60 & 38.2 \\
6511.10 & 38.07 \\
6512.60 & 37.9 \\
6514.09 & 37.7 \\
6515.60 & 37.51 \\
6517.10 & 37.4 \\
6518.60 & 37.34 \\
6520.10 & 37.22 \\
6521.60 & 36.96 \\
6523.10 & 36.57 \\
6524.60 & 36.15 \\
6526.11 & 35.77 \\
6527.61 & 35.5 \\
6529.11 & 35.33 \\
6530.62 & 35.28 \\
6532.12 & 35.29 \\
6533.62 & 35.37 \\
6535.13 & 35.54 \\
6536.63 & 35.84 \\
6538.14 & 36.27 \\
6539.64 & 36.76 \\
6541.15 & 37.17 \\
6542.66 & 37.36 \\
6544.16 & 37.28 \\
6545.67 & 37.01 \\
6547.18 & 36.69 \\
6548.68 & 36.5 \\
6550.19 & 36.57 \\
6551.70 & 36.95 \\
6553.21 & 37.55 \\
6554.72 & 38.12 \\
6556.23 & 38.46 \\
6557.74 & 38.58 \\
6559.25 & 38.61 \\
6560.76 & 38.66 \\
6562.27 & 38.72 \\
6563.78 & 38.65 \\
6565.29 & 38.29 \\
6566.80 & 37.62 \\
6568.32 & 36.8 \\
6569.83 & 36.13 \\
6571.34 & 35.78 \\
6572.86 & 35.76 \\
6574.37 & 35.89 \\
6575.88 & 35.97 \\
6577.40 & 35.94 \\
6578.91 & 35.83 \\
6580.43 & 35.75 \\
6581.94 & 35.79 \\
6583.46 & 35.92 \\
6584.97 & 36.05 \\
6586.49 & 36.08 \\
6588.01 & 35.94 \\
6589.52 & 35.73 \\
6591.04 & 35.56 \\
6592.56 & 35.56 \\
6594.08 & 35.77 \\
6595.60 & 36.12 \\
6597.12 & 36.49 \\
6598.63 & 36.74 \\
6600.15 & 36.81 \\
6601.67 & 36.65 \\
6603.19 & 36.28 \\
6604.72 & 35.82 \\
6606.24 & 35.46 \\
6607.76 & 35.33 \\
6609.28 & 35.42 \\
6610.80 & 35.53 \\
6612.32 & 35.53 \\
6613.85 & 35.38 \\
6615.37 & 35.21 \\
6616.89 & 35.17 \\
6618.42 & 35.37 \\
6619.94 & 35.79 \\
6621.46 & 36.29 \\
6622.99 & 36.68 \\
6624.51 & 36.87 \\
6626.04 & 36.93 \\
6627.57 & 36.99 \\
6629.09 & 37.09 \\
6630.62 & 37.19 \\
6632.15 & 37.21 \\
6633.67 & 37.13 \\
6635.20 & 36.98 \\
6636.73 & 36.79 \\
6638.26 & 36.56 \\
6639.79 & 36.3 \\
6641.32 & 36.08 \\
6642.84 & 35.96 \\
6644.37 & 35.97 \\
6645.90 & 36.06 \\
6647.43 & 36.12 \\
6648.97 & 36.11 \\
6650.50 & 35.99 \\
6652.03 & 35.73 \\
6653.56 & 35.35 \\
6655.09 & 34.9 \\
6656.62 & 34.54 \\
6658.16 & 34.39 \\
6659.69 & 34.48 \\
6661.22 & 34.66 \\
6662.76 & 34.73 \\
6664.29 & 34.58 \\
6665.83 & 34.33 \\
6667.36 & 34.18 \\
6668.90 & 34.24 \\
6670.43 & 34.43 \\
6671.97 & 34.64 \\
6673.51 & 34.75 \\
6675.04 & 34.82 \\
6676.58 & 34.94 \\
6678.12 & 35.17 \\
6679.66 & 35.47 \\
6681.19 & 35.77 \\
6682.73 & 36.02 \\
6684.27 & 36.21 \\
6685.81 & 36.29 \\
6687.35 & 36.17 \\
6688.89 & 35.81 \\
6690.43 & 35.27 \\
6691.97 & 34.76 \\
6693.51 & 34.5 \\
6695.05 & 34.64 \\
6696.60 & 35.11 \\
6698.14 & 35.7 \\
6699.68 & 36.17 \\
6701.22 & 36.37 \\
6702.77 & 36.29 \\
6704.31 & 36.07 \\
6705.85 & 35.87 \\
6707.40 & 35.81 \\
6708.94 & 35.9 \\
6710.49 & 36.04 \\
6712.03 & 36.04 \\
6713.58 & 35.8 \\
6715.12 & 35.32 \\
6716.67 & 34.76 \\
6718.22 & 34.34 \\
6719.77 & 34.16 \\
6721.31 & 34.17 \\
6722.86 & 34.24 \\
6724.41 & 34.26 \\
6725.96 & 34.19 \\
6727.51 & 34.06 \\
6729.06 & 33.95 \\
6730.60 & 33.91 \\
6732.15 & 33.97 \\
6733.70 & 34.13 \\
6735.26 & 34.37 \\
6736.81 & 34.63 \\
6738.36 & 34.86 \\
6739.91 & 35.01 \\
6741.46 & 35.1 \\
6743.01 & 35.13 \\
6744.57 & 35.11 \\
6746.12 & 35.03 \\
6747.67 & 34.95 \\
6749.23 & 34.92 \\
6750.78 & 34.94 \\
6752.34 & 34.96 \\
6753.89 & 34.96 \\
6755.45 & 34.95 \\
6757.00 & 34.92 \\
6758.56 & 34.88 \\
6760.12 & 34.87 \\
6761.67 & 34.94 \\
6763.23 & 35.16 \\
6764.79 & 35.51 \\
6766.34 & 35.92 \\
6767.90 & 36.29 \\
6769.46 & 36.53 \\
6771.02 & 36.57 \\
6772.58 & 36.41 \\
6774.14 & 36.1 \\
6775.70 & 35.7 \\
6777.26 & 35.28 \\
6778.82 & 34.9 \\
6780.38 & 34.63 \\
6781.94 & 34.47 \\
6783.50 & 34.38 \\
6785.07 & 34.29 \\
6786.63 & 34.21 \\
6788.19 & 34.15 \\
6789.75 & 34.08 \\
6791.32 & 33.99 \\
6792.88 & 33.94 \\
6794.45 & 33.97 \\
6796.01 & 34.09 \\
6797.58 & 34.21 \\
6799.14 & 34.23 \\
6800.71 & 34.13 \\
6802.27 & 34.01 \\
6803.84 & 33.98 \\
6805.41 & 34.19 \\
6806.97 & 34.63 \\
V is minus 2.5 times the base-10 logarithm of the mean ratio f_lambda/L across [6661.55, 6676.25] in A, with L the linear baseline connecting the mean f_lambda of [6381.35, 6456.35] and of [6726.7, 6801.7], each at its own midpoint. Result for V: 0.067 mag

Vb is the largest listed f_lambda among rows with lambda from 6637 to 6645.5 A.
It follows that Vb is 36.56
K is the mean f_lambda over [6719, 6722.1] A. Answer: 34.2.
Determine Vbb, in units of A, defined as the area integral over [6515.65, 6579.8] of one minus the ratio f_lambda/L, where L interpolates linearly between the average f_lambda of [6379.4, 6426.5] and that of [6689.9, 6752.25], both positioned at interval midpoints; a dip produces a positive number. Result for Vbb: 3.7 A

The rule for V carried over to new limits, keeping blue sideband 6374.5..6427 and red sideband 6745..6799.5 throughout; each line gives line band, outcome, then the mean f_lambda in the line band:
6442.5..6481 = 0.09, 38.1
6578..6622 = 0.08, 35.8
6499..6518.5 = 0.08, 37.6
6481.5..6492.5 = 0.15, 35.5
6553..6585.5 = 0.06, 37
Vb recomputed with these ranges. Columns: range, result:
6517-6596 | 38.72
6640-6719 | 36.37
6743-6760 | 35.13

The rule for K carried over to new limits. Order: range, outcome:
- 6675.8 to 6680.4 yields 35.1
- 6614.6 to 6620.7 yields 35.4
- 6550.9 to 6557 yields 37.7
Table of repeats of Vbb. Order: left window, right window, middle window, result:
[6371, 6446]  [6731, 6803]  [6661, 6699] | 1.62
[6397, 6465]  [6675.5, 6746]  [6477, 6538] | 4.49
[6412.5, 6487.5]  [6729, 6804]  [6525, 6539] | 0.88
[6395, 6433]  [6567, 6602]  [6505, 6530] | 0.80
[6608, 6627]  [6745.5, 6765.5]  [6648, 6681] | 0.61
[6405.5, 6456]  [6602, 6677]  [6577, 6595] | 0.59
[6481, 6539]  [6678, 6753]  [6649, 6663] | 0.20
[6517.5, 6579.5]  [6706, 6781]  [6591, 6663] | 0.25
